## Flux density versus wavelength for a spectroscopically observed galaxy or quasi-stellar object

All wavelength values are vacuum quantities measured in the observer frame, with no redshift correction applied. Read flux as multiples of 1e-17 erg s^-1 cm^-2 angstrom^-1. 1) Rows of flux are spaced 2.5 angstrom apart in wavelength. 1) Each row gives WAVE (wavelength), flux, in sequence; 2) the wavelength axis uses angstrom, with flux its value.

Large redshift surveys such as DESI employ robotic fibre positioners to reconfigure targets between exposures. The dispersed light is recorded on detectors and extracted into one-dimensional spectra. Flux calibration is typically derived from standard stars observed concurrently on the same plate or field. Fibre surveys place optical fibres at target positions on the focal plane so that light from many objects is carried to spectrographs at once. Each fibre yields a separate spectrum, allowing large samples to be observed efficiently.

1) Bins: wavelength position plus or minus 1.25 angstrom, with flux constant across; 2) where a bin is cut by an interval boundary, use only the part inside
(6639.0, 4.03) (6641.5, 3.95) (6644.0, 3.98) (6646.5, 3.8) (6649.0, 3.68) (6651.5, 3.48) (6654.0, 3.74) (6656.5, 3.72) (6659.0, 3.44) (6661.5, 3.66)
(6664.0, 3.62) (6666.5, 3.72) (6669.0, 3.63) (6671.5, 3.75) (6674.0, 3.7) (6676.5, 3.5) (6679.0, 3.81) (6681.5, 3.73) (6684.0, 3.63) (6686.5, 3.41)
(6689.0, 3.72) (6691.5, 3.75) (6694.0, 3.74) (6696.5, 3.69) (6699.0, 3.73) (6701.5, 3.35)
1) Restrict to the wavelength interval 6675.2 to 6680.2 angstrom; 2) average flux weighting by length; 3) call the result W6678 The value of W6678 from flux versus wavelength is 3.65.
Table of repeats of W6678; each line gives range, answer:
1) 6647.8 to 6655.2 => 3.63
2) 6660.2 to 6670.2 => 3.66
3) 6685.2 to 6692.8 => 3.63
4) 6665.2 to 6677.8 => 3.66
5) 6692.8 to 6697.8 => 3.71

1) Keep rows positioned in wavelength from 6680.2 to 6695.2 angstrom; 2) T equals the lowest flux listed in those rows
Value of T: 3.41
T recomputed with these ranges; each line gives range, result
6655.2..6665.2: 3.44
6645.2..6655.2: 3.48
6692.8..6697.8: 3.69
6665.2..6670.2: 3.63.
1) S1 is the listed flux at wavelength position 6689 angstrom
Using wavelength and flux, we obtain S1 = 3.72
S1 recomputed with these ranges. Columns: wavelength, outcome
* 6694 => 3.74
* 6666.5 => 3.72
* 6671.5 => 3.75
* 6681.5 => 3.73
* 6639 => 4.03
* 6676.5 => 3.5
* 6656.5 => 3.72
